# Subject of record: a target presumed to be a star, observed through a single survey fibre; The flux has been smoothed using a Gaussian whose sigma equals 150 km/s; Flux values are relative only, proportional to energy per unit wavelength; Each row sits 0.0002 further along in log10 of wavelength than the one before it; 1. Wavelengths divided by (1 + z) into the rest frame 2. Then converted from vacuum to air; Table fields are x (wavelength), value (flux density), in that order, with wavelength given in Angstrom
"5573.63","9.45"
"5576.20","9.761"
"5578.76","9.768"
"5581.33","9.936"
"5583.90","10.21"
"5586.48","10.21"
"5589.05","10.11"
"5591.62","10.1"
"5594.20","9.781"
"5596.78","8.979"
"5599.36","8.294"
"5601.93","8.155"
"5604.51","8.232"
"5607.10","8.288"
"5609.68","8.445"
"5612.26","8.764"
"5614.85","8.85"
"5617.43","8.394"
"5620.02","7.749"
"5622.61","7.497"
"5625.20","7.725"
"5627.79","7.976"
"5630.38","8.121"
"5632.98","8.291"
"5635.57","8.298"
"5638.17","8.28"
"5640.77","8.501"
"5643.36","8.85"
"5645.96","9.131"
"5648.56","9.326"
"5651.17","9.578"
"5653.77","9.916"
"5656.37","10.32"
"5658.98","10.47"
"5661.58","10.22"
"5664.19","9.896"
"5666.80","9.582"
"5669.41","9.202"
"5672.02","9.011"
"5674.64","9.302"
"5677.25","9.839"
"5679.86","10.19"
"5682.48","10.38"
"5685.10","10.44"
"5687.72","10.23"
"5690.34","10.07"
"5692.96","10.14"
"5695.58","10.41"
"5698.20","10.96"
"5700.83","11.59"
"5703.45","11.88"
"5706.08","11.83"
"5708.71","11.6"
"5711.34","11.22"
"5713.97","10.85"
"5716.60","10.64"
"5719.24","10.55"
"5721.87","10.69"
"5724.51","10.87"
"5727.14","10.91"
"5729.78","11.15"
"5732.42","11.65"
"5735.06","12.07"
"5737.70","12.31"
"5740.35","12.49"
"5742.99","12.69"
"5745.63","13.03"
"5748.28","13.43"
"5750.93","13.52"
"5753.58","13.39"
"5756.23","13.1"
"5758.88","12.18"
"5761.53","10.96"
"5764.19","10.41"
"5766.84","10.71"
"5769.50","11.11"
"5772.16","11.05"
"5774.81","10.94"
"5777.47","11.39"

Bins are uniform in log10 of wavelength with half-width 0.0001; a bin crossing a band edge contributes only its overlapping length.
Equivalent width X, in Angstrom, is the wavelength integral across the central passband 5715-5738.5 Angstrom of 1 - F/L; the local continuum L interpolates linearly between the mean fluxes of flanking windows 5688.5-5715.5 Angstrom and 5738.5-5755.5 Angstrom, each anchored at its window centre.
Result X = 1.9 Angstrom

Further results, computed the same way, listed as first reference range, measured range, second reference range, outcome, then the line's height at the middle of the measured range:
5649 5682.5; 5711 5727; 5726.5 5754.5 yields 1.2 Angstrom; 11.7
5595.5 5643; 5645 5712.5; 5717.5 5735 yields -3.1 Angstrom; 9.82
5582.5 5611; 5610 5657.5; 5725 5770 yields 6.0 Angstrom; 9.88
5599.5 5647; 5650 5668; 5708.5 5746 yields -1.2 Angstrom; 9.4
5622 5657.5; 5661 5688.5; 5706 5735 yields -0.2 Angstrom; 9.75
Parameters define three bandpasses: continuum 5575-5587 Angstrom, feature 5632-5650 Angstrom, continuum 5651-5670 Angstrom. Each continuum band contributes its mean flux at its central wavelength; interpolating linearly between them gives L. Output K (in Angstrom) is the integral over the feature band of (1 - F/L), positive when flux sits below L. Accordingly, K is 2.3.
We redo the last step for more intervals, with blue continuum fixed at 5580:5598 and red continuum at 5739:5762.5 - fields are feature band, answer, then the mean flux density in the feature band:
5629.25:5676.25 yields 7.6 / 9.25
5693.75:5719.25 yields 1.8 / 11.2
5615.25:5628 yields 3.1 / 7.93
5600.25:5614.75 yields 2.6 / 8.42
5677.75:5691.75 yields 1.7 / 10.2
